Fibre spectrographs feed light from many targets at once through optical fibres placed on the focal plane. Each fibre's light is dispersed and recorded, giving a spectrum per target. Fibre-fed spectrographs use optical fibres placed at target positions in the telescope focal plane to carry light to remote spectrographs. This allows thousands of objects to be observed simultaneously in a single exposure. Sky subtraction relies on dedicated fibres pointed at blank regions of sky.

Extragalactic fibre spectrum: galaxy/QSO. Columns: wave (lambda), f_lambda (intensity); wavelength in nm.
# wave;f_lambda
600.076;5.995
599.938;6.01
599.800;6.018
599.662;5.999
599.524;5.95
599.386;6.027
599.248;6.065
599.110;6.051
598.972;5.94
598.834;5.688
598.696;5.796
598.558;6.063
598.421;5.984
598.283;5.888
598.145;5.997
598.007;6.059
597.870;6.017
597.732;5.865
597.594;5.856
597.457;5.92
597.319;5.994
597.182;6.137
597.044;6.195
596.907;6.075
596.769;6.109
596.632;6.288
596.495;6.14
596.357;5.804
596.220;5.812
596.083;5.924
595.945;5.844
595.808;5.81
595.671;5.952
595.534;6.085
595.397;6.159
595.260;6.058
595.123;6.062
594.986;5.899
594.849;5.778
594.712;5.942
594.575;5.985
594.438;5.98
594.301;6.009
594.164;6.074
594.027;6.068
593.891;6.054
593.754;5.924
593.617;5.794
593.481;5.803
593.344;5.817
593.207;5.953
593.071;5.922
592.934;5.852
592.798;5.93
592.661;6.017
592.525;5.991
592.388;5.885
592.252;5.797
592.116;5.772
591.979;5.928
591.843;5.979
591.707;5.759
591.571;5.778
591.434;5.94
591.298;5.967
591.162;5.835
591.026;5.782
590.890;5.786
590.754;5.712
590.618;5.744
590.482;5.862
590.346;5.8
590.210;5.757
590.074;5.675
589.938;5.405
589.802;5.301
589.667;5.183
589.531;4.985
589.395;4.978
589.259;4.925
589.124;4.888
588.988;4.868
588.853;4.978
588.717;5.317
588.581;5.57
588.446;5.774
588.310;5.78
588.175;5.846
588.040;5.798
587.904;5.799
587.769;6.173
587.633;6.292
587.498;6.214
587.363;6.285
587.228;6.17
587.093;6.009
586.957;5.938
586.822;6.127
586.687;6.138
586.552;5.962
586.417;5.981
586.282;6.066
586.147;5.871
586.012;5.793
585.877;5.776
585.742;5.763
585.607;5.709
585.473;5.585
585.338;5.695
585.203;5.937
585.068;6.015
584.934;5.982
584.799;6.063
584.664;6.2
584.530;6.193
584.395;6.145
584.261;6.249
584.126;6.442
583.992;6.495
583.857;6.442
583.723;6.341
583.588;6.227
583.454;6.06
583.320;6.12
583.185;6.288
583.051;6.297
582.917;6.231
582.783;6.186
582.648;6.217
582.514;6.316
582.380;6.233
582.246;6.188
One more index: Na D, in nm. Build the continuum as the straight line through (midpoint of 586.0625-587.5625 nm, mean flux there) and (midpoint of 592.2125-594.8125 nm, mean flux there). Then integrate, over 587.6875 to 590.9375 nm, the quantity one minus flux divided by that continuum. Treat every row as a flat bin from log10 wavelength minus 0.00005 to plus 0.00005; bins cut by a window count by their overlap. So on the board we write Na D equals 0.281 nm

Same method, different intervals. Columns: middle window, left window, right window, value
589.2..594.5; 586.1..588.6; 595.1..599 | 0.20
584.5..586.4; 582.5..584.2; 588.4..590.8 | 0.02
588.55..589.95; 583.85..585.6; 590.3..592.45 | 0.19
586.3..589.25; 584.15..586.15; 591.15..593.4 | 0.07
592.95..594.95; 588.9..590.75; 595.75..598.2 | -0.08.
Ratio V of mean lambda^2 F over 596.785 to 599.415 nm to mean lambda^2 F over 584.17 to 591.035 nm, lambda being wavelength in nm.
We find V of 1.1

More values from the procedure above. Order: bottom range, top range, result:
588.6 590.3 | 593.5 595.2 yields 1.16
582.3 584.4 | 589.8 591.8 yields 0.94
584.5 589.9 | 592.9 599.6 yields 1.07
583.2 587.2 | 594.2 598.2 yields 1.03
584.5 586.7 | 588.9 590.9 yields 0.92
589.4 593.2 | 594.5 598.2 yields 1.06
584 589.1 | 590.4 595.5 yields 1.02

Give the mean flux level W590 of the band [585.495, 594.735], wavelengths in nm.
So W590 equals 5.79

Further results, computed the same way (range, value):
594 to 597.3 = 6.01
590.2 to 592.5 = 5.83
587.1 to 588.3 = 6.06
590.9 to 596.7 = 5.93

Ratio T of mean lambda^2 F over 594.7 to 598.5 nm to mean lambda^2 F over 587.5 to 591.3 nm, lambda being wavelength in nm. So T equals 1.10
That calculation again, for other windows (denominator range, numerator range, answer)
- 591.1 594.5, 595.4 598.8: 1.03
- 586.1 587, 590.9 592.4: 0.99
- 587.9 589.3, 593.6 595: 1.12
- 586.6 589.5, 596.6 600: 1.09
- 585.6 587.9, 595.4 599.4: 1.03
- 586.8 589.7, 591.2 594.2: 1.07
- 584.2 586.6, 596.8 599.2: 1.05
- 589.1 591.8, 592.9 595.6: 1.08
